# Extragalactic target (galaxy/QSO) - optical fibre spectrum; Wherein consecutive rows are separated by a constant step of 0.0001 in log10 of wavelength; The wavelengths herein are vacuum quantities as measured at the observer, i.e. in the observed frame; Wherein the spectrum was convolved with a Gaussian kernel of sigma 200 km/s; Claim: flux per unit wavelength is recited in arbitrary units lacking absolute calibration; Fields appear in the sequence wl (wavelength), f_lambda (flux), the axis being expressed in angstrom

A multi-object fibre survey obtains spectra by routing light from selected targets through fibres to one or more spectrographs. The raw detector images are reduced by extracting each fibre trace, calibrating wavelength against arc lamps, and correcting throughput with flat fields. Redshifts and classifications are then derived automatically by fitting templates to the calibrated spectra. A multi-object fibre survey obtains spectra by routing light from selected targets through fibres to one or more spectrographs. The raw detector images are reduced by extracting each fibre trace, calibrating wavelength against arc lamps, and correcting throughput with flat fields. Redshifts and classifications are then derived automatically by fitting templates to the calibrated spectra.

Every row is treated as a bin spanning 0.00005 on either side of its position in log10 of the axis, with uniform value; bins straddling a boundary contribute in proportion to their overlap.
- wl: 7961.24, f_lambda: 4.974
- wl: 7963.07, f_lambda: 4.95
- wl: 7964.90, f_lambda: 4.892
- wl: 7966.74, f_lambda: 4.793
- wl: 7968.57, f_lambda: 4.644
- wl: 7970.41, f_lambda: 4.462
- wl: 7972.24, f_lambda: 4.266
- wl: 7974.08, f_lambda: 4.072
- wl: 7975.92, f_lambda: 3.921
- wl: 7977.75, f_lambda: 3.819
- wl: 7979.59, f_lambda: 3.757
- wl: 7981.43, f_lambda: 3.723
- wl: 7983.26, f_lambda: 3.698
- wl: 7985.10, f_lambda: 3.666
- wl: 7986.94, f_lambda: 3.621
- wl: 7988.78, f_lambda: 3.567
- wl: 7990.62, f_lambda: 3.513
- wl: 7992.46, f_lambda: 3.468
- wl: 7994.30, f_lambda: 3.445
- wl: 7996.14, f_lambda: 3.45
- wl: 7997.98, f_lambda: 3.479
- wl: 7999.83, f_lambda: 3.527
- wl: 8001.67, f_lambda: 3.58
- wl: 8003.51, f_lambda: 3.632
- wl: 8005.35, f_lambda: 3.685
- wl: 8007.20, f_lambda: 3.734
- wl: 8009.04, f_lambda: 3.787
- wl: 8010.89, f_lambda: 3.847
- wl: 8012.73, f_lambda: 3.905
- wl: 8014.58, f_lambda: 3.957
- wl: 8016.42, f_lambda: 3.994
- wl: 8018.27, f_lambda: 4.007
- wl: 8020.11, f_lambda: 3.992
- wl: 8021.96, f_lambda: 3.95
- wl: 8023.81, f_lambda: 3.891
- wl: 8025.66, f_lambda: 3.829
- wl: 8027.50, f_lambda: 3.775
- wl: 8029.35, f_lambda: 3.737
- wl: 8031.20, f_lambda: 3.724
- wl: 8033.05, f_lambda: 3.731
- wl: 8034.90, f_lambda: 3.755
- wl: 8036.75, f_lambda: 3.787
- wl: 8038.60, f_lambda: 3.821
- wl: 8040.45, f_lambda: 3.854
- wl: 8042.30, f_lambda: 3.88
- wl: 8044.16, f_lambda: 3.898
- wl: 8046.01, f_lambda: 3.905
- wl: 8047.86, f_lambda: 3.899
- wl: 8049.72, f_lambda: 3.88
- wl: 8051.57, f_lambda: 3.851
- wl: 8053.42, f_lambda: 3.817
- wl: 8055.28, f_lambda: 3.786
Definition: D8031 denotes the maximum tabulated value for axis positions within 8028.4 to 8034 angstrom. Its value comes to 3.737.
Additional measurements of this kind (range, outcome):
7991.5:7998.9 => 3.479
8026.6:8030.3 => 3.775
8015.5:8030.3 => 4.007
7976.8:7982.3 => 3.819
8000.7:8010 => 3.787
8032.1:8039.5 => 3.821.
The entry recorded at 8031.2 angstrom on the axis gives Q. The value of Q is 3.724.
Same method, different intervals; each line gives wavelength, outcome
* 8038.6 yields 3.821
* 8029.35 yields 3.737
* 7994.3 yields 3.445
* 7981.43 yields 3.723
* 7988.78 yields 3.567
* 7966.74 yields 4.793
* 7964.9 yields 4.892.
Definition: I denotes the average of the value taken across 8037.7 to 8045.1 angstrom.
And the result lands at 3.86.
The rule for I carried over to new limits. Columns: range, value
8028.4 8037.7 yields 3.75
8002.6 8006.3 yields 3.66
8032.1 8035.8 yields 3.74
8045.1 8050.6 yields 3.89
